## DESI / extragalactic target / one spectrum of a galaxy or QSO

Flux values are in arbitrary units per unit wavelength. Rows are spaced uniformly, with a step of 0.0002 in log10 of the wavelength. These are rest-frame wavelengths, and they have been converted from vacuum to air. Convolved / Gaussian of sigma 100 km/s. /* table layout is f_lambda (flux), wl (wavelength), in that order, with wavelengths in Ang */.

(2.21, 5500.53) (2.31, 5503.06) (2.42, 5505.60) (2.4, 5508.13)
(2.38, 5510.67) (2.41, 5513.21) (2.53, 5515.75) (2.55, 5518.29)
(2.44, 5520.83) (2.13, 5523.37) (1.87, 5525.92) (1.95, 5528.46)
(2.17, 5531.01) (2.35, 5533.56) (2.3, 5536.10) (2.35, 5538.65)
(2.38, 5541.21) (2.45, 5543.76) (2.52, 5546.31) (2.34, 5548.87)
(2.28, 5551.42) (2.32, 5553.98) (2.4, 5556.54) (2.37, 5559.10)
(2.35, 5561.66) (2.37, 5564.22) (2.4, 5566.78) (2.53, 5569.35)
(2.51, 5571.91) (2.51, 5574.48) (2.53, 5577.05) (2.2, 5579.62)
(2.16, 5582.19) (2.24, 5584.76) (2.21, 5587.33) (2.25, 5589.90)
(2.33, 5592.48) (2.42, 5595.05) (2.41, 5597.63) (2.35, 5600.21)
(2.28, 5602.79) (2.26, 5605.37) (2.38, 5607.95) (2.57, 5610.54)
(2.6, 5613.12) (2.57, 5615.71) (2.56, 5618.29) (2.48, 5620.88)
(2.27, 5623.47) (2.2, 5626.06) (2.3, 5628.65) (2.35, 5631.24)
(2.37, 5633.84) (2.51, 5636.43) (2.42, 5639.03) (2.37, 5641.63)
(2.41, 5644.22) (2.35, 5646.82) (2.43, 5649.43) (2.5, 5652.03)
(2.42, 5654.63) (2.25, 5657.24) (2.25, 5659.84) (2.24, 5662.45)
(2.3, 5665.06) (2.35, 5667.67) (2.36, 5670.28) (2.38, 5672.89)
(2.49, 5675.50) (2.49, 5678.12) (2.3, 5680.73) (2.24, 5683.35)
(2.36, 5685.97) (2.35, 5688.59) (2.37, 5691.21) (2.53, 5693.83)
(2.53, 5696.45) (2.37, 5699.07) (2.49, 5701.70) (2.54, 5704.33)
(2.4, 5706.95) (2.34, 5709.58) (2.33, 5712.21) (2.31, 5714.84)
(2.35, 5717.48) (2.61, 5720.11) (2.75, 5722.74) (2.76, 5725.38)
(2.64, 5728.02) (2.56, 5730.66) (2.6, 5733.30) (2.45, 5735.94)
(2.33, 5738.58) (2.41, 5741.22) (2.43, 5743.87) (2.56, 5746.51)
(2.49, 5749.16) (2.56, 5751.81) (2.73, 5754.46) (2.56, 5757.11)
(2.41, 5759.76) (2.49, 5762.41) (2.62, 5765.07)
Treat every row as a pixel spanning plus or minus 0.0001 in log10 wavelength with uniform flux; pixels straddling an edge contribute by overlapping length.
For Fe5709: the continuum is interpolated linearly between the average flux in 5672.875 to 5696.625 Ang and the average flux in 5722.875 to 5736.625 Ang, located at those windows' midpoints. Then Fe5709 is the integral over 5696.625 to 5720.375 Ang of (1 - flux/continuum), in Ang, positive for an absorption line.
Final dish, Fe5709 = 1.0 Ang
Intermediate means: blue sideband 2.4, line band 2.41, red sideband 2.62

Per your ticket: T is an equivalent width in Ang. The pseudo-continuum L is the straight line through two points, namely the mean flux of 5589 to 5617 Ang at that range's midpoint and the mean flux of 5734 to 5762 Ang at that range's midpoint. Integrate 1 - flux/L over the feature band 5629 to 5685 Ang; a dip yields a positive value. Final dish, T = 1.6 Ang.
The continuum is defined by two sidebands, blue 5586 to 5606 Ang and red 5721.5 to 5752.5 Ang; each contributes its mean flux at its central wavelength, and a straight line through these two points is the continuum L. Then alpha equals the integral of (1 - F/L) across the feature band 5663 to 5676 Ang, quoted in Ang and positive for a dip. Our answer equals 0.4 Ang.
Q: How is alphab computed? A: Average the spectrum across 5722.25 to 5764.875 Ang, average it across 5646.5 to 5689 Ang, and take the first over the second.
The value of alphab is 1.08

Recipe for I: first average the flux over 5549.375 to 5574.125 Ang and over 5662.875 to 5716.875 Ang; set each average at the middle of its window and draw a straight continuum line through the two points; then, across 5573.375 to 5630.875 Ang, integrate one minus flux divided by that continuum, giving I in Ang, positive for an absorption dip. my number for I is 0.6 Ang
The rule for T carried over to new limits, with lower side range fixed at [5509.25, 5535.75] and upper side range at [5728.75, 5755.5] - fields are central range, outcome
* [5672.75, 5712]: 0.8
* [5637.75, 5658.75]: 0.2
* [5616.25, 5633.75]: 0.1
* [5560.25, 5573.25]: -0.6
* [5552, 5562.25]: -0.2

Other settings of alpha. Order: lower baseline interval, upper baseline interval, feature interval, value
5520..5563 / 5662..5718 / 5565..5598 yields -0.6 Ang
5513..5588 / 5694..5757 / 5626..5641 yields 0.3 Ang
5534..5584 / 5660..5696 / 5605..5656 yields -1.0 Ang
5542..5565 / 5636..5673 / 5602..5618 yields -0.6 Ang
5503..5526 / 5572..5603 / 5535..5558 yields -0.2 Ang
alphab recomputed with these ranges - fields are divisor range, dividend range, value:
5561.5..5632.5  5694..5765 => 1.05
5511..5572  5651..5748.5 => 1.04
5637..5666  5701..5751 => 1.06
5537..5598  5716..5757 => 1.08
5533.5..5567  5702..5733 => 1.06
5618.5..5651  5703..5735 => 1.06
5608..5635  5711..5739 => 1.04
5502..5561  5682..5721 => 1.03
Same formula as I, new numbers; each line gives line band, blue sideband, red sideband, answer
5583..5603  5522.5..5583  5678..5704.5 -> 0.34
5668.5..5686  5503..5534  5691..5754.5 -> 0.55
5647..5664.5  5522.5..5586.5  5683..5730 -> 0.51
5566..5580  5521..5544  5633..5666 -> -1.19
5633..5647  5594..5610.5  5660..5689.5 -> -0.33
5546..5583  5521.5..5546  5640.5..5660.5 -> -1.85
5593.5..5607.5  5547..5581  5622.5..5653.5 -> 0.23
